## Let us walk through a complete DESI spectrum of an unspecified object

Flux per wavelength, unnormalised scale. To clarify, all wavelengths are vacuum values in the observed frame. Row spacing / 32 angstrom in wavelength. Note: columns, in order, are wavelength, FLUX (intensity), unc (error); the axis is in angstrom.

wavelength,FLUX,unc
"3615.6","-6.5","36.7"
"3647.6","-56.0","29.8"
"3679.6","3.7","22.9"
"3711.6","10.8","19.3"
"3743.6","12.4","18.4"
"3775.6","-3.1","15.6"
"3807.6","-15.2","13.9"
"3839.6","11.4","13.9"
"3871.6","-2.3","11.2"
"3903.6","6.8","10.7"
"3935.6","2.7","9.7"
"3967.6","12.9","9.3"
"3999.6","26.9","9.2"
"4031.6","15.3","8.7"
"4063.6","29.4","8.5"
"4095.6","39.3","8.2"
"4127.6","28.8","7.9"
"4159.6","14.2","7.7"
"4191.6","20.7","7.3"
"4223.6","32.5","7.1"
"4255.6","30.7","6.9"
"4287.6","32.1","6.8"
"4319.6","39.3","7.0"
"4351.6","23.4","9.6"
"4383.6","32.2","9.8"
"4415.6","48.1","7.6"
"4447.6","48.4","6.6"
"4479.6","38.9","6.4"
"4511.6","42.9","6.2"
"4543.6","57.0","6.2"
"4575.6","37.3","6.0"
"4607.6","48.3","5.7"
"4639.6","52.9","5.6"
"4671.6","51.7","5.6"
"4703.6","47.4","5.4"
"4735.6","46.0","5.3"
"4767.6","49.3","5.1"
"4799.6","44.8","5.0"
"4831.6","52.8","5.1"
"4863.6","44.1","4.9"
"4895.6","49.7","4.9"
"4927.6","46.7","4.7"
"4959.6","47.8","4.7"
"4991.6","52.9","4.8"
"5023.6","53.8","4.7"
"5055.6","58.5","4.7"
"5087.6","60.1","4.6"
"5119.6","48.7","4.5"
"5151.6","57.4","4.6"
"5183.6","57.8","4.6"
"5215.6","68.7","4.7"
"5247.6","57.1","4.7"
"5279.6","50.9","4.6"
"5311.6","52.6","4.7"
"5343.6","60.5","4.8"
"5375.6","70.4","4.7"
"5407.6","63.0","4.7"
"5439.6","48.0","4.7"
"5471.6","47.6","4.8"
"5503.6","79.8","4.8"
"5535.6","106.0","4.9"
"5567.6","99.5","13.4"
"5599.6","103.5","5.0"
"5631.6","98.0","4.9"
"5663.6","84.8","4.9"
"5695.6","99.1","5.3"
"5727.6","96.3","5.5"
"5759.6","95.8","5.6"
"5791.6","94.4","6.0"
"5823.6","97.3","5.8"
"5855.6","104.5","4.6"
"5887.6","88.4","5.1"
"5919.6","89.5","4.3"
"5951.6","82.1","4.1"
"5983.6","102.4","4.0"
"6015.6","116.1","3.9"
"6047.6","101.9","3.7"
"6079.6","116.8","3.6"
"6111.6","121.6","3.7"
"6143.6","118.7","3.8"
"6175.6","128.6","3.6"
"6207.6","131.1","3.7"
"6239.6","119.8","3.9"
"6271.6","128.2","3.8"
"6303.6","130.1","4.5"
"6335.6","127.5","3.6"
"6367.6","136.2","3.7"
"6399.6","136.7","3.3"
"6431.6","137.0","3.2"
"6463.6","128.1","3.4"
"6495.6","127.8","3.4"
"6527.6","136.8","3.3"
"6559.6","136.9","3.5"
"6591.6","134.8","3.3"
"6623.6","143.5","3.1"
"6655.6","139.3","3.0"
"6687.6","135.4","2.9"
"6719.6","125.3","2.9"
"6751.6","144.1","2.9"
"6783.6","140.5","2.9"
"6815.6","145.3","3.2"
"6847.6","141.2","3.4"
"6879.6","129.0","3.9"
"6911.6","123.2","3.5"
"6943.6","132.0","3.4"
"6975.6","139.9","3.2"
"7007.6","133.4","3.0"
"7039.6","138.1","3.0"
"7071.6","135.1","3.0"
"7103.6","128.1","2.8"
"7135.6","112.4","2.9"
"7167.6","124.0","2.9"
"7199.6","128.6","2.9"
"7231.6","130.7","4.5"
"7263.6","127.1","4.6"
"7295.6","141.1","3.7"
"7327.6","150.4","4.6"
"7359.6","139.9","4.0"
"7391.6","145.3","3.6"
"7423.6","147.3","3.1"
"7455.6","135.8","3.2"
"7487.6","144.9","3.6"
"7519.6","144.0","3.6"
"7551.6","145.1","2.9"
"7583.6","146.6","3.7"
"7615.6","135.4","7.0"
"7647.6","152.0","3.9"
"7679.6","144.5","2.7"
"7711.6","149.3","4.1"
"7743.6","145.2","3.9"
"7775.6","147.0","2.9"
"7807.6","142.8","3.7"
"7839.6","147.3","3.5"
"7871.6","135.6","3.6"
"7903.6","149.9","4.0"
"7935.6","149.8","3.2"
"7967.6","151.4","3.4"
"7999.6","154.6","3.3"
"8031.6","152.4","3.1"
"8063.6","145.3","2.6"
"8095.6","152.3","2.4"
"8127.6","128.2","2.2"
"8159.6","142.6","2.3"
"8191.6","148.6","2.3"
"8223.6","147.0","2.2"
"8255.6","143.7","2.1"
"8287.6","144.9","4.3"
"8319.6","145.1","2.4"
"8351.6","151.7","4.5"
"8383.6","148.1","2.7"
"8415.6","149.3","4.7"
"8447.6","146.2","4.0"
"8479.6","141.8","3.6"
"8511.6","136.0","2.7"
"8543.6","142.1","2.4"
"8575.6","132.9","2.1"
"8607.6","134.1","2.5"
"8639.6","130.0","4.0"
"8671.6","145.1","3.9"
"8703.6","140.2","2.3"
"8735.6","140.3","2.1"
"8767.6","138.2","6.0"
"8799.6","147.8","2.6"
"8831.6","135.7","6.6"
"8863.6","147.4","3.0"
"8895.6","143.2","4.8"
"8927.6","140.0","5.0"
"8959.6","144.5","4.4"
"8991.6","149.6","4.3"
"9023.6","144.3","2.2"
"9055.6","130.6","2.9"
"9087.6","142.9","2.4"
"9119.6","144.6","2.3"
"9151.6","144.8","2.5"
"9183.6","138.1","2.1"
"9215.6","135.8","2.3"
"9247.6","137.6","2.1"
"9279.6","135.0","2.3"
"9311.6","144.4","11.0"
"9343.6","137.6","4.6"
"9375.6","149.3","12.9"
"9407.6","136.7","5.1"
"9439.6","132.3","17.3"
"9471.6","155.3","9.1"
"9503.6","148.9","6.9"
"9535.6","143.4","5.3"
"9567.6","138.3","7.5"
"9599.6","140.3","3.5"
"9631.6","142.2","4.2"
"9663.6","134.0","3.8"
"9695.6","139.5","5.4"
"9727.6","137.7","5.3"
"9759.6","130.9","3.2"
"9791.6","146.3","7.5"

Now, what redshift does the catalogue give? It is 0.379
